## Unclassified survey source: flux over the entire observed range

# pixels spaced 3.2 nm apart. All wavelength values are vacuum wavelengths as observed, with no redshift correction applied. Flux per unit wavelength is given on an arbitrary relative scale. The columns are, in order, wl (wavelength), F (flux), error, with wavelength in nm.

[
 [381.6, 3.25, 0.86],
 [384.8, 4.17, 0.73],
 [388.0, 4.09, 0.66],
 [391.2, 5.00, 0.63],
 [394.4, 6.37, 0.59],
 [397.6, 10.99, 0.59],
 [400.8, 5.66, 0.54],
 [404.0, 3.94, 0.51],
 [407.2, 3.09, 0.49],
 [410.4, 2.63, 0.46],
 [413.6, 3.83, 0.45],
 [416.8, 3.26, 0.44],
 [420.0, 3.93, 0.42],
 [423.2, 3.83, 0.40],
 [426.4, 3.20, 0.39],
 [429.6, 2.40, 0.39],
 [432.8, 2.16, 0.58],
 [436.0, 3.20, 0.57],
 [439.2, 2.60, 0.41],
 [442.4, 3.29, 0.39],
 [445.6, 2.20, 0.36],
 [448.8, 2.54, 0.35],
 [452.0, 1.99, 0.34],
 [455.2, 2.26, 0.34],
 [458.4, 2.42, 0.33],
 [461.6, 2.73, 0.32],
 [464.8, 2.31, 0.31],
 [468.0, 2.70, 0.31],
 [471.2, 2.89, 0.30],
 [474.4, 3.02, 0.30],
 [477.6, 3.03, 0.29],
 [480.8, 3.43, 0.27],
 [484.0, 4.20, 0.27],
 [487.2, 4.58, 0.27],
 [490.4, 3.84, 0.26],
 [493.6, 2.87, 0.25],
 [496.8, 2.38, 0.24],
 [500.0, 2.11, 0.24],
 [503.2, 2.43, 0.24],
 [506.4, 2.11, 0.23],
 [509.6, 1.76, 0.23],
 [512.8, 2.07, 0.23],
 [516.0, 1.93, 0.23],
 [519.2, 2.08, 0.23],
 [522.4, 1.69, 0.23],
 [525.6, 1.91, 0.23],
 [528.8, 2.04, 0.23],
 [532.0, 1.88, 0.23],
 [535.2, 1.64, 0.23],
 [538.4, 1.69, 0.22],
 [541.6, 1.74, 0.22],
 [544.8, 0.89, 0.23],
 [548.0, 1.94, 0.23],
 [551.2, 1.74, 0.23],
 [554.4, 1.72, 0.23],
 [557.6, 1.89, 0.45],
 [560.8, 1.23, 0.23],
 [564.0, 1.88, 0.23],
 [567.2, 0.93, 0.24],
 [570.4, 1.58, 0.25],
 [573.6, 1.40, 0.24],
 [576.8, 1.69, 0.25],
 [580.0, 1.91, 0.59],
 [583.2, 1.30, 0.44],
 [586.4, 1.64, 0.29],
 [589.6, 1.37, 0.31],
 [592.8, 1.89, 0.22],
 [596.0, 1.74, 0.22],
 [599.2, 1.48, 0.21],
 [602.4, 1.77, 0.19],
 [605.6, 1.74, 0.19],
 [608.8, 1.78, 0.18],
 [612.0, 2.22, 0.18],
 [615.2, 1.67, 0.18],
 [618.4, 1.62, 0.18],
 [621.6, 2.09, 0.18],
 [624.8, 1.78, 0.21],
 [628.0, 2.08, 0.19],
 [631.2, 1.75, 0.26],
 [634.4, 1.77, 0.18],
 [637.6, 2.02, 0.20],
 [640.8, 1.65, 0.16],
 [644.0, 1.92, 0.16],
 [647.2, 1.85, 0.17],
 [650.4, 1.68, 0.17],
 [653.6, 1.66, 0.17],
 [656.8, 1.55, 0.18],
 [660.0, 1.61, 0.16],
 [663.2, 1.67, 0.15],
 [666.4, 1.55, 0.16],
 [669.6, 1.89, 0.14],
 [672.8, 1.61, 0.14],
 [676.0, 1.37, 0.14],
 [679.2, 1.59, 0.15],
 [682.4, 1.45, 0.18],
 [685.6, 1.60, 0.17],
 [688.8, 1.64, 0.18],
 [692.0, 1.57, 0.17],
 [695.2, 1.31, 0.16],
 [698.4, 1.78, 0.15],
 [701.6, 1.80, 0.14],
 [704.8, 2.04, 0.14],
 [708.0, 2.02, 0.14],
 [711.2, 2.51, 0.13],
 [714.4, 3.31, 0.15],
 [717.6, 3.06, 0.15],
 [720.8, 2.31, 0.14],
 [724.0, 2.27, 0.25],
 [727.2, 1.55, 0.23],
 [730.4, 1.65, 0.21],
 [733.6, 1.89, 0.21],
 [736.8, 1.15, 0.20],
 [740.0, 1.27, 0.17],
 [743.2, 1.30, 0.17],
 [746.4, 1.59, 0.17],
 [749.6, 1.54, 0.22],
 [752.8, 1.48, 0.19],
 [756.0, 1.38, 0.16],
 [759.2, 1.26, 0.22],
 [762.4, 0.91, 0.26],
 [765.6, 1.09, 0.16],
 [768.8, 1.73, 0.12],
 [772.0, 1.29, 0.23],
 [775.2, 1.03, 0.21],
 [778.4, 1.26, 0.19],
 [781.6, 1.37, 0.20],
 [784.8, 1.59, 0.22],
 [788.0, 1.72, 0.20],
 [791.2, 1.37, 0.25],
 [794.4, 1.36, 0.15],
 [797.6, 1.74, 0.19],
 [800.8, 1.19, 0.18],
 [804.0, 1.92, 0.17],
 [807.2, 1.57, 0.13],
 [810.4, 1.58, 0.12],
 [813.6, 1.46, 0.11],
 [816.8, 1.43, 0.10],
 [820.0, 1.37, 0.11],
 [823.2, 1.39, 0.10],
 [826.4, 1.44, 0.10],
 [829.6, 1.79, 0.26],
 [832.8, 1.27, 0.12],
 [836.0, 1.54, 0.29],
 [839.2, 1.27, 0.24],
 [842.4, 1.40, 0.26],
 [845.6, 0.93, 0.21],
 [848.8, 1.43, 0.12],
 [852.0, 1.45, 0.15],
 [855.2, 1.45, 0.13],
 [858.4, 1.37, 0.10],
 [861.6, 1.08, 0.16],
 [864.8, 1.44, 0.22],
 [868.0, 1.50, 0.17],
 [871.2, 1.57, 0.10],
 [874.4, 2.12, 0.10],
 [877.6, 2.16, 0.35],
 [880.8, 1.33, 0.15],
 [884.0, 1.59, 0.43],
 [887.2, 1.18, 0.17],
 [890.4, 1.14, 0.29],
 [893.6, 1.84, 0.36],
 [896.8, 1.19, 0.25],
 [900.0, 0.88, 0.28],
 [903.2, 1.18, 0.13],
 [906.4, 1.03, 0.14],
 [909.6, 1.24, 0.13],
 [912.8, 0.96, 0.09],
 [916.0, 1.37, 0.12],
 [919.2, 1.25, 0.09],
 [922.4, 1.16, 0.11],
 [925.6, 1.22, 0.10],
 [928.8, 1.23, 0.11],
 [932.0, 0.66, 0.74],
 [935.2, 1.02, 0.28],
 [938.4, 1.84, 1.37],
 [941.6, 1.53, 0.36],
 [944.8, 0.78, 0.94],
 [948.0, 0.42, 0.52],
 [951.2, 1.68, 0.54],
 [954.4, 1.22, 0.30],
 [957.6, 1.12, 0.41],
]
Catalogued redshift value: 1.560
